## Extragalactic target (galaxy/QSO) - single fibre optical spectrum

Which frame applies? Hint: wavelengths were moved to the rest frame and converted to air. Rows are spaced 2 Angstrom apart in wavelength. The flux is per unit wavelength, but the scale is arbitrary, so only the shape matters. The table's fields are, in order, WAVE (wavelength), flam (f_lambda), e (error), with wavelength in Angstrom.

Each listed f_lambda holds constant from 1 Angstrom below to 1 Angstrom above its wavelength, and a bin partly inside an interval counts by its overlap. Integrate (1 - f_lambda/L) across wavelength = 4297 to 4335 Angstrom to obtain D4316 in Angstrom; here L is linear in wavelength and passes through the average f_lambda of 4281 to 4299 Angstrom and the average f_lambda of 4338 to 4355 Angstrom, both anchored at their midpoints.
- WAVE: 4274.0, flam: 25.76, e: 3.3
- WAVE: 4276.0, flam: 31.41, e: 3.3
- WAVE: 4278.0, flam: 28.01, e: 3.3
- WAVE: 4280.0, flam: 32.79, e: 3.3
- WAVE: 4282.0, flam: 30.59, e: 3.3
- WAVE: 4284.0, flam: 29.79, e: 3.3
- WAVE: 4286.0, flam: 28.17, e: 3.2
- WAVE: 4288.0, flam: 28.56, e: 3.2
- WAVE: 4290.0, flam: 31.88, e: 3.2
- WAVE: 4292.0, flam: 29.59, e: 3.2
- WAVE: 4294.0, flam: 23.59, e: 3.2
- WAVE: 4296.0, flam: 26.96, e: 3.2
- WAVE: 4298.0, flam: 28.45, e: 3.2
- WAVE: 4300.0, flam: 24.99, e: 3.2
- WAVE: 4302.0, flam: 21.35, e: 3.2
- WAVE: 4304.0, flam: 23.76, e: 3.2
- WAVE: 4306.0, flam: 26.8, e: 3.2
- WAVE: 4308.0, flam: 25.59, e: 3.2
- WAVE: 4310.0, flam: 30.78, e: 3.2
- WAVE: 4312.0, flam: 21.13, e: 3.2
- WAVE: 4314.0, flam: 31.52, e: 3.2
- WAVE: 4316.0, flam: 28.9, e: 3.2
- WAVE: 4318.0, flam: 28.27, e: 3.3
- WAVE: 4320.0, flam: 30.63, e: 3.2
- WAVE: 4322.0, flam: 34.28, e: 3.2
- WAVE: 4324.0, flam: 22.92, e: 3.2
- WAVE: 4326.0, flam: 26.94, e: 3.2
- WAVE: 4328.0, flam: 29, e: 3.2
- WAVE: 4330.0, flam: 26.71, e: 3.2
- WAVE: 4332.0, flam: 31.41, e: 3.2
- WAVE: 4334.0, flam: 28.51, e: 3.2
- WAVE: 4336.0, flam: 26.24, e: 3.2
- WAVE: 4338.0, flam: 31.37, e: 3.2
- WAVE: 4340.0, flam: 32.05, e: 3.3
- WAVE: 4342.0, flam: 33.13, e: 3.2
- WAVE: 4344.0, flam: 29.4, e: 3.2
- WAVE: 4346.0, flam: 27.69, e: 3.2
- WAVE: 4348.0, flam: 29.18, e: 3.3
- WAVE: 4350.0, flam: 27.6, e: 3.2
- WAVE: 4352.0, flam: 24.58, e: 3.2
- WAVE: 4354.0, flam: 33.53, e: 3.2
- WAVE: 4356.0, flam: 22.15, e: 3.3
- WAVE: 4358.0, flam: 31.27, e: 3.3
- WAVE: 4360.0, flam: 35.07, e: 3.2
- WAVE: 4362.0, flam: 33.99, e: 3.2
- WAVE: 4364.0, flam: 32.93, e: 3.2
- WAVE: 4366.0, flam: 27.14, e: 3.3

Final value 2.2 Angstrom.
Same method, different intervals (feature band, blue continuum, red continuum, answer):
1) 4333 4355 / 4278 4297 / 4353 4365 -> 1.1 Angstrom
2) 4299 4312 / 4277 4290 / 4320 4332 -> 1.7 Angstrom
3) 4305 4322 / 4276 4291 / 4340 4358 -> 0.7 Angstrom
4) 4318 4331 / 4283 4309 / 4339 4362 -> 0.0 Angstrom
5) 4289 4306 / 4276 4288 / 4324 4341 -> 1.8 Angstrom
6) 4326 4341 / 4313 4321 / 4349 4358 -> -0.2 Angstrom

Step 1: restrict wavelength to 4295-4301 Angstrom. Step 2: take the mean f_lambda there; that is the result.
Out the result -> 26.8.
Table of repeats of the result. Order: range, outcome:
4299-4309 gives 24.5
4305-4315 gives 27.2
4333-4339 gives 28.7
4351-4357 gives 26.8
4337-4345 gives 31.5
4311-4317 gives 27.2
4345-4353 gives 27.3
